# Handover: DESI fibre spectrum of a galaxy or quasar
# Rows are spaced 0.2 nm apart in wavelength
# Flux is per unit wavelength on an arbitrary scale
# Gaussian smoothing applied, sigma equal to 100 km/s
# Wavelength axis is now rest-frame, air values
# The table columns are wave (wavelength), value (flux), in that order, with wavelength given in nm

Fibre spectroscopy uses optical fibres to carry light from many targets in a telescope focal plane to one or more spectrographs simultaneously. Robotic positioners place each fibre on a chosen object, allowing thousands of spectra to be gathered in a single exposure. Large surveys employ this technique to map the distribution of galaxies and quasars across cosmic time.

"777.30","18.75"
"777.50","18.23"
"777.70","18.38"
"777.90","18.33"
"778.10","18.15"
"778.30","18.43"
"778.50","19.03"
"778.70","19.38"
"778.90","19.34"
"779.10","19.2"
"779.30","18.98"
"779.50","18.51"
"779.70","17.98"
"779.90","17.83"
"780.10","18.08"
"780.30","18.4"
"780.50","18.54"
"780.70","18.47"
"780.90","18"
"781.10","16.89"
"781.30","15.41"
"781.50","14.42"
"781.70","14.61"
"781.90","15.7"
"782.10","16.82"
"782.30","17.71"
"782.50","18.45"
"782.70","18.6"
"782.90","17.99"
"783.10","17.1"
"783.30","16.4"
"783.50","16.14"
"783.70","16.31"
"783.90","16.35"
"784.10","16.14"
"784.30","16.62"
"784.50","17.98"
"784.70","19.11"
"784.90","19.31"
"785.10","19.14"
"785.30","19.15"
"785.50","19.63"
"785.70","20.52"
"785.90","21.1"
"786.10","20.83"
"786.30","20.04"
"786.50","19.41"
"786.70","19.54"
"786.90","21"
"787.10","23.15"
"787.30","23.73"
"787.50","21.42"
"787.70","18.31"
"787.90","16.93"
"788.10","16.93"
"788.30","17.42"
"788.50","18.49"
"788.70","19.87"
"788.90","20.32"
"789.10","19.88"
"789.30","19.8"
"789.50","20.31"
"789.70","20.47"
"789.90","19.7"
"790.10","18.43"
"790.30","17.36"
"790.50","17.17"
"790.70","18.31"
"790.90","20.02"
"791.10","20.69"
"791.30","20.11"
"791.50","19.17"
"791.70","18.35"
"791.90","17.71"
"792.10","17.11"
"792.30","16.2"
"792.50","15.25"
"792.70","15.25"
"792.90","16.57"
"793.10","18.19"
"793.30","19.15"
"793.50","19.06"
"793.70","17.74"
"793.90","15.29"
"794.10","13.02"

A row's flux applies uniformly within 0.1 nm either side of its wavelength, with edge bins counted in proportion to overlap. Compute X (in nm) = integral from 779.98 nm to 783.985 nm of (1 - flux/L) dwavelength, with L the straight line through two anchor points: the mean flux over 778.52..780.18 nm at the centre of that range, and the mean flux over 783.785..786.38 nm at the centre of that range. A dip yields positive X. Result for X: 0.37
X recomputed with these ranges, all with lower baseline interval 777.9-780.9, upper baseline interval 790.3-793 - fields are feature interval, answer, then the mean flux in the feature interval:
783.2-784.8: 0.12 nm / 16.9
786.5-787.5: -0.19 nm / 21.6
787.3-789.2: -0.11 nm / 19.1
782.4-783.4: 0.04 nm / 17.7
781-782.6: 0.19 nm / 16.3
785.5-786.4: -0.12 nm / 20.5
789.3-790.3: -0.09 nm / 19.5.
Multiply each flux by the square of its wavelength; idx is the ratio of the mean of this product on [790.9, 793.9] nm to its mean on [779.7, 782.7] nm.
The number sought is 1.07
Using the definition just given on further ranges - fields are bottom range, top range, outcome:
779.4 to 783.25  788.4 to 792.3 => 1.12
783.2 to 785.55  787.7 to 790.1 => 1.09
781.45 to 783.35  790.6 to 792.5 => 1.12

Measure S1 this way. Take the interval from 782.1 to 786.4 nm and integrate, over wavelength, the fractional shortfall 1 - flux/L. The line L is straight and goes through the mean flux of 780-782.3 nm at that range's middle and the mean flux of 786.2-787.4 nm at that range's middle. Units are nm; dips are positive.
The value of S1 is 0.21 nm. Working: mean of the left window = 16.9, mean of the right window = 21.1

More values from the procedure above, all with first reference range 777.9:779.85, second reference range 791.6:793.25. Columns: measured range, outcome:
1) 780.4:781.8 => 0.14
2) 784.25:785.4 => -0.05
